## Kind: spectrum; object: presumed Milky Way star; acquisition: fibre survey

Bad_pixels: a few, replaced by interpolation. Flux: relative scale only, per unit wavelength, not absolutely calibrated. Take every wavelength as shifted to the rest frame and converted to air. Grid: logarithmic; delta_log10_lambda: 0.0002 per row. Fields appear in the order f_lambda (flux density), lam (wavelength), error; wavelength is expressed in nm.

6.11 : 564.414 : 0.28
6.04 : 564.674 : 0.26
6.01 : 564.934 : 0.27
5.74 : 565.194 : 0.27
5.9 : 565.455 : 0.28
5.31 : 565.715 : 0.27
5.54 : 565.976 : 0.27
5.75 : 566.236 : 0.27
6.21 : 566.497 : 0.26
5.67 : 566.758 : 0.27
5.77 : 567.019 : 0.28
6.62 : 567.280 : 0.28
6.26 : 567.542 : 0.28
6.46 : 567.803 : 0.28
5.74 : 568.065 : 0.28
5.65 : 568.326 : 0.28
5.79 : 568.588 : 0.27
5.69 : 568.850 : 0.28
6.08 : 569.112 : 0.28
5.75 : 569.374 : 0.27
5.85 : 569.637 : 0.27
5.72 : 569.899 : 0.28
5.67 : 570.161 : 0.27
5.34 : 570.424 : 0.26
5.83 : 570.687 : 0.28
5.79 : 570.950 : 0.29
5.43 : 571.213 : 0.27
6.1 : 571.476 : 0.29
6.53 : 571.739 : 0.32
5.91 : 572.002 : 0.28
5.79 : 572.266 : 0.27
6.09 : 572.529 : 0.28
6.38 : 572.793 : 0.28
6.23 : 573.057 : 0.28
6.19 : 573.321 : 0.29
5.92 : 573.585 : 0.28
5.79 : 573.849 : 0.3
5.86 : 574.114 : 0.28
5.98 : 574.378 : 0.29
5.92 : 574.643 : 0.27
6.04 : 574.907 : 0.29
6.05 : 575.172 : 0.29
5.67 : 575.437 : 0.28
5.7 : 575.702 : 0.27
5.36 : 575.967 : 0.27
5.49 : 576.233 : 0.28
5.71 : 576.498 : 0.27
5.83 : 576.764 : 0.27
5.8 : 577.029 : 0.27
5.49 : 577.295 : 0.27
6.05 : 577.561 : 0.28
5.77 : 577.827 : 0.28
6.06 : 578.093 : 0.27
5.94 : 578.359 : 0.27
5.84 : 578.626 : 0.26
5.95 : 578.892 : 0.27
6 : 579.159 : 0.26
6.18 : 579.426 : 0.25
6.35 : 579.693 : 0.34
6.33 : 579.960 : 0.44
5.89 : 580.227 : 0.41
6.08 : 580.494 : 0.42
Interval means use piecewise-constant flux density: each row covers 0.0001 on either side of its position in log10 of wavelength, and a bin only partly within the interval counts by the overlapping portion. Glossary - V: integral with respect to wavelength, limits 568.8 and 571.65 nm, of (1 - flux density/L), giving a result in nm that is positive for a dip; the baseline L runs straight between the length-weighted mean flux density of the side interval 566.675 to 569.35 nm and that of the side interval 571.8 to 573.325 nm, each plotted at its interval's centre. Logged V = 0.13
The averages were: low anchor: 5.97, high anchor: 6.11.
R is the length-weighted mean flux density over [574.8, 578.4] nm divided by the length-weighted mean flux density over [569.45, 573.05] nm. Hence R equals 0.98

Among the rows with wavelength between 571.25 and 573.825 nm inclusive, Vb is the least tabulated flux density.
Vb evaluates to 5.79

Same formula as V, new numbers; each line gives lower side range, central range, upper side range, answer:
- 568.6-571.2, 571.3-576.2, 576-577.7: -0.205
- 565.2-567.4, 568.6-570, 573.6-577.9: 0.001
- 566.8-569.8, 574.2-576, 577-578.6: 0.012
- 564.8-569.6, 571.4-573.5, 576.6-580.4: -0.081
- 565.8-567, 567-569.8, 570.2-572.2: -0.085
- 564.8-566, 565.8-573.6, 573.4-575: -0.140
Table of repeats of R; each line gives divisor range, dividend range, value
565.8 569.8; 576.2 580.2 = 1.00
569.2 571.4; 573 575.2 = 1.05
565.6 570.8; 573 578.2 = 1.00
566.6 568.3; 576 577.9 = 0.94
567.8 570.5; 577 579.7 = 1.03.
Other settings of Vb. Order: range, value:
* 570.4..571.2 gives 5.34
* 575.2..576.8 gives 5.36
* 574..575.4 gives 5.86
